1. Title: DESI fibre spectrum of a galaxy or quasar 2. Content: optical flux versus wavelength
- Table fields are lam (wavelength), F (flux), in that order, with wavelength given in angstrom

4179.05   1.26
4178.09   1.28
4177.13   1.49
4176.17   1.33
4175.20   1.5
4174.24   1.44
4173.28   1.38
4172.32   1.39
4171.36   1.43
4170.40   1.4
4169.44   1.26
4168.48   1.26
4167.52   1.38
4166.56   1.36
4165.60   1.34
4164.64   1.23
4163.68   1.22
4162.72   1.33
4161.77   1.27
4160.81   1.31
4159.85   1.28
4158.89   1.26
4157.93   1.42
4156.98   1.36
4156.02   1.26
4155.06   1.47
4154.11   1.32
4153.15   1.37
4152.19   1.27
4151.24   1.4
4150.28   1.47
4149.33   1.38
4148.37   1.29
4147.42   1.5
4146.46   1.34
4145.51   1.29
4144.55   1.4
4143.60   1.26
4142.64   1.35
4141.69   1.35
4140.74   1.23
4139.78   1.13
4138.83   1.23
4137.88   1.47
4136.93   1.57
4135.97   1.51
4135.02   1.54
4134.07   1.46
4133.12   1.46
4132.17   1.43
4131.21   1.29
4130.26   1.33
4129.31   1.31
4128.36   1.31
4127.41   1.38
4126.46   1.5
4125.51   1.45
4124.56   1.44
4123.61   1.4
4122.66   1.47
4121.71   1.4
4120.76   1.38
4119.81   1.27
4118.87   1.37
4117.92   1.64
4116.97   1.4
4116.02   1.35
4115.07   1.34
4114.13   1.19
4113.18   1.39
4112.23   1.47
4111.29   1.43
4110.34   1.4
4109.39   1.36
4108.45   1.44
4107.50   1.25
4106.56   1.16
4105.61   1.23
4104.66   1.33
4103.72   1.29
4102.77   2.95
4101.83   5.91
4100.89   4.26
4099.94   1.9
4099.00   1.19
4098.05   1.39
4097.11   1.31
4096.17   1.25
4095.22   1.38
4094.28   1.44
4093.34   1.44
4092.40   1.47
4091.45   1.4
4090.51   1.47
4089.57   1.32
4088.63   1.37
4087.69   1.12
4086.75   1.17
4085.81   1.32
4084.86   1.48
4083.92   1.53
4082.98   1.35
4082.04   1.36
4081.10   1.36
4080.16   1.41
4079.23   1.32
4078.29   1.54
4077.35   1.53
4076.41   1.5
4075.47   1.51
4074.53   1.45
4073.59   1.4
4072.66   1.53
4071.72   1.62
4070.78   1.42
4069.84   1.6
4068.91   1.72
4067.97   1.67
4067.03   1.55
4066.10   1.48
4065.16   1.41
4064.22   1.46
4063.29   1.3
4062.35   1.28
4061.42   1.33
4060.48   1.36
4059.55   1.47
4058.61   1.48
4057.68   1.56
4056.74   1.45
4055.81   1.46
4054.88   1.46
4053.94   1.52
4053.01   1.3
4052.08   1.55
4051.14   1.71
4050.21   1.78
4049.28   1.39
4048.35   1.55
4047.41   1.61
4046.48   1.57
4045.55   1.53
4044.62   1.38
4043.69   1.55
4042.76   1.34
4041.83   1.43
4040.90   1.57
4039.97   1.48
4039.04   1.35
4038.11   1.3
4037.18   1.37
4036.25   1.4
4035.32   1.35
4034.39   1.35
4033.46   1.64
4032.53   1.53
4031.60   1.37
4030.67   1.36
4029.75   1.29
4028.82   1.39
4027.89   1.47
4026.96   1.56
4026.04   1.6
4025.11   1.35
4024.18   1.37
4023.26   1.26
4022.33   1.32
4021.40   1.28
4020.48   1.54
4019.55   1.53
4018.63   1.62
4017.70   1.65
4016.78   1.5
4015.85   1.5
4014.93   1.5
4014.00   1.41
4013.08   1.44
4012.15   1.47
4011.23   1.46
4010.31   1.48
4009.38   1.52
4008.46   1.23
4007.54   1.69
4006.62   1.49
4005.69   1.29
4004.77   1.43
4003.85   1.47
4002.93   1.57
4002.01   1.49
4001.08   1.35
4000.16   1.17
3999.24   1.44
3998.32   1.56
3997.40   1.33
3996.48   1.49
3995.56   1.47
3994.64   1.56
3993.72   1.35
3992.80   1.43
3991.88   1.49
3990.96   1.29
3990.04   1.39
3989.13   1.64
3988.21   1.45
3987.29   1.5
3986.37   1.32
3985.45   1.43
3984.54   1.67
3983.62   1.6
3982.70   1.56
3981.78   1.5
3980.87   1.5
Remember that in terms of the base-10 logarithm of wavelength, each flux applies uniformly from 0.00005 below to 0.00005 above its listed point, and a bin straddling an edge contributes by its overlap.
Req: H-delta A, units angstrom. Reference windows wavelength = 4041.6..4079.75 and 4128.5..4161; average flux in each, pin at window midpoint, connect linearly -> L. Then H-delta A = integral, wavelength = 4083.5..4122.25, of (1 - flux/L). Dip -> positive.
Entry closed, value -4.4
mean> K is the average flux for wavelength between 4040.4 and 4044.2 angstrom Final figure 1.47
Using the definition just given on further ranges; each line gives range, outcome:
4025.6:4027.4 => 1.59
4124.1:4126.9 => 1.46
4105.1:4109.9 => 1.29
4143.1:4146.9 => 1.32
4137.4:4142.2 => 1.29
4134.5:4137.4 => 1.54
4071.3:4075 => 1.5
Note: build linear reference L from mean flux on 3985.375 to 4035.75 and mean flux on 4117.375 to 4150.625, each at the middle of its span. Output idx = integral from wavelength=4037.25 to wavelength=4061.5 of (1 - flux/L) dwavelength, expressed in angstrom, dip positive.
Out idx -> -0.9 angstrom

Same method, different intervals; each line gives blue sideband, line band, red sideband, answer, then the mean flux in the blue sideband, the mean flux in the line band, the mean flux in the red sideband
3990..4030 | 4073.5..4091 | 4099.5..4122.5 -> 2.8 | 1.44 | 1.4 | 1.75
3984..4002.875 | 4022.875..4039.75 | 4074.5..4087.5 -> 0.2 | 1.44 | 1.41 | 1.41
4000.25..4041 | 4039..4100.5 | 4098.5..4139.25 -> 2.5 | 1.44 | 1.46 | 1.6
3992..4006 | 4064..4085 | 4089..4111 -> 2.3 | 1.43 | 1.49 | 1.76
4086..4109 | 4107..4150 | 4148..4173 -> 4.1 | 1.72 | 1.38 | 1.34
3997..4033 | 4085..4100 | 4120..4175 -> 0.4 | 1.44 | 1.36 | 1.36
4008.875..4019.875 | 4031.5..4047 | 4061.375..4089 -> 0.4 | 1.51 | 1.44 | 1.44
